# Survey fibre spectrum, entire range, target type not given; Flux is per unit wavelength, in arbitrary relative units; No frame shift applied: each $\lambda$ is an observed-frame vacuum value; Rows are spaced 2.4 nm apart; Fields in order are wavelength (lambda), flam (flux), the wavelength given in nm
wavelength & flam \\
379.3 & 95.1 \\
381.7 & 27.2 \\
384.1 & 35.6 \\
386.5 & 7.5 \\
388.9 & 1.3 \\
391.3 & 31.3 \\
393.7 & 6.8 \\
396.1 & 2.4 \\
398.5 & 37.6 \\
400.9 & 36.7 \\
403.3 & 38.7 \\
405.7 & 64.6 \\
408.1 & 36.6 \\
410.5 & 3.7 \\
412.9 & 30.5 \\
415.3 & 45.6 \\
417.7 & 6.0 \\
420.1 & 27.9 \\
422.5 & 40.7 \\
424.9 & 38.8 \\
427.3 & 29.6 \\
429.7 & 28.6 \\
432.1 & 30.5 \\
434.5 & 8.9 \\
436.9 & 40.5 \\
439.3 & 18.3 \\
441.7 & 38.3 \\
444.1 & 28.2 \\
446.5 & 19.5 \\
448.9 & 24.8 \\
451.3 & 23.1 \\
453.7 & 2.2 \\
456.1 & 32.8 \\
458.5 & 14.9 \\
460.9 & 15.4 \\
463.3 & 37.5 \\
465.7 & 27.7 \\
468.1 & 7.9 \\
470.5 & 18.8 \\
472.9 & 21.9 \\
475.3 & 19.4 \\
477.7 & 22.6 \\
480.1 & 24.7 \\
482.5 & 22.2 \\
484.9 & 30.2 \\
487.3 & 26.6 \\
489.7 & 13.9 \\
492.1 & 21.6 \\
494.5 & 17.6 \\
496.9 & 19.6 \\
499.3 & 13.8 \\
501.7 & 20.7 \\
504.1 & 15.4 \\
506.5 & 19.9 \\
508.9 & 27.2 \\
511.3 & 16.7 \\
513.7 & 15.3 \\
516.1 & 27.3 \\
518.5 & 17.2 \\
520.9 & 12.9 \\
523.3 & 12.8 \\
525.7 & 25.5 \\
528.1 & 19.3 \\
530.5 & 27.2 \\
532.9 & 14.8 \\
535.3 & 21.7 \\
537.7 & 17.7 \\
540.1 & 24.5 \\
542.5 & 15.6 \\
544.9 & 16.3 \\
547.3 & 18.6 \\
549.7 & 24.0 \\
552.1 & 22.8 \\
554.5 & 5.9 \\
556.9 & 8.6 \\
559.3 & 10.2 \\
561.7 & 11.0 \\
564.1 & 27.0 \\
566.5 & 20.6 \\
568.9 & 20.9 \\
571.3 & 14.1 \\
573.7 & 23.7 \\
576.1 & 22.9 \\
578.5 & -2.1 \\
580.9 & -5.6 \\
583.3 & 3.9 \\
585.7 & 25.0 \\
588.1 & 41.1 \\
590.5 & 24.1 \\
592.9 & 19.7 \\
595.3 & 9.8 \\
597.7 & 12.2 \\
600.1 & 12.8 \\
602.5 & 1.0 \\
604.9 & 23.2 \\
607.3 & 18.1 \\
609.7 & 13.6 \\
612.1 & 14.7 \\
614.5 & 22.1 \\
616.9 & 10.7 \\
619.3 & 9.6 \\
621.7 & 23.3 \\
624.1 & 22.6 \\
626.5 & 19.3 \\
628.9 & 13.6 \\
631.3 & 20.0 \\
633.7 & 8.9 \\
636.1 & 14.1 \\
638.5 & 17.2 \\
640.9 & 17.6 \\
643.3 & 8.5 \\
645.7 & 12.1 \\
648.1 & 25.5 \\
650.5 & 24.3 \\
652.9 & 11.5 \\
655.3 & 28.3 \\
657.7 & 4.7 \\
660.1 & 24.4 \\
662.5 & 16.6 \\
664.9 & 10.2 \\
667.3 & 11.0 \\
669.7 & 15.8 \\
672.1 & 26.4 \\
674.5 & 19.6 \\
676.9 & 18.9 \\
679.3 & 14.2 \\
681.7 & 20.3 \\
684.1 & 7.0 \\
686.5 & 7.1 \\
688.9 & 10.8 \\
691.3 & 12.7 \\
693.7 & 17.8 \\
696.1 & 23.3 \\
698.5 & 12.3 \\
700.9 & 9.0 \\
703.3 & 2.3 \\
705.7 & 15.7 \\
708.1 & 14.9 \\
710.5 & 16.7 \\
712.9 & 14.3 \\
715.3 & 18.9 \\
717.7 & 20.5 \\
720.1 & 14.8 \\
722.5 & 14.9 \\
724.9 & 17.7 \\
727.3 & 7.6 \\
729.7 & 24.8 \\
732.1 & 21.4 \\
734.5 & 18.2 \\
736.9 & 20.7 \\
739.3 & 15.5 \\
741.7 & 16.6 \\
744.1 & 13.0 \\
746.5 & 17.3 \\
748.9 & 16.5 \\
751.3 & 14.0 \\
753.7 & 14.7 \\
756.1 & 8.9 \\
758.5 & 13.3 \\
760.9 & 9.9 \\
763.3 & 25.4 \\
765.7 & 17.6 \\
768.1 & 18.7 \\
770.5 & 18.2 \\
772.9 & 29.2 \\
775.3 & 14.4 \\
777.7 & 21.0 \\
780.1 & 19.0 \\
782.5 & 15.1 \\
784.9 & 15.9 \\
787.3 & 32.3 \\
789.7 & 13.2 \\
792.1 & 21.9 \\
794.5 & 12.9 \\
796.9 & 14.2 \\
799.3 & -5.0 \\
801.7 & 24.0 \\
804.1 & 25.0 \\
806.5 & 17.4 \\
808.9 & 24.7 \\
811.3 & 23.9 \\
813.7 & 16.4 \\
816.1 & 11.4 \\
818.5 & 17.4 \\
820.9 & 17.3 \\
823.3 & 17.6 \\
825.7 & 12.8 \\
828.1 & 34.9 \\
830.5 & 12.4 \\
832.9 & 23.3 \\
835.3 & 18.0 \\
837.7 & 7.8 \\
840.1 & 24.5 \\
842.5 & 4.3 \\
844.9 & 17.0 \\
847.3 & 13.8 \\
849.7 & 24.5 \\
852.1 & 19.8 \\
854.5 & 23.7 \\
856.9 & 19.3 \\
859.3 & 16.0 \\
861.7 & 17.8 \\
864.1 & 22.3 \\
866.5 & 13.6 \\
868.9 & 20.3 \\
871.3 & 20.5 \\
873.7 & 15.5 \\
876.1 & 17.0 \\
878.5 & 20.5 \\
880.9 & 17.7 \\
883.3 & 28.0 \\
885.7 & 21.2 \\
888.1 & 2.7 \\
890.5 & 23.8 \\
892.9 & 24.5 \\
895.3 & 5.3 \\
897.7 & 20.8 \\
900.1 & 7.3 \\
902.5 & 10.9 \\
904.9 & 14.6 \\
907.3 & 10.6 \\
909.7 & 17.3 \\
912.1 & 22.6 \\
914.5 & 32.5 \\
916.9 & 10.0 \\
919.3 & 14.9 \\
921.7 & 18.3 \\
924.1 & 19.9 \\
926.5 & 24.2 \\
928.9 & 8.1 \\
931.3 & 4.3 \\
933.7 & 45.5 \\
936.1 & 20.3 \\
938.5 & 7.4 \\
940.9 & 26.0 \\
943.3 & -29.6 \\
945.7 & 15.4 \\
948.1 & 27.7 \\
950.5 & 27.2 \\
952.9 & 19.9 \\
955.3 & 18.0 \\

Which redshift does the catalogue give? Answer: 0.355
